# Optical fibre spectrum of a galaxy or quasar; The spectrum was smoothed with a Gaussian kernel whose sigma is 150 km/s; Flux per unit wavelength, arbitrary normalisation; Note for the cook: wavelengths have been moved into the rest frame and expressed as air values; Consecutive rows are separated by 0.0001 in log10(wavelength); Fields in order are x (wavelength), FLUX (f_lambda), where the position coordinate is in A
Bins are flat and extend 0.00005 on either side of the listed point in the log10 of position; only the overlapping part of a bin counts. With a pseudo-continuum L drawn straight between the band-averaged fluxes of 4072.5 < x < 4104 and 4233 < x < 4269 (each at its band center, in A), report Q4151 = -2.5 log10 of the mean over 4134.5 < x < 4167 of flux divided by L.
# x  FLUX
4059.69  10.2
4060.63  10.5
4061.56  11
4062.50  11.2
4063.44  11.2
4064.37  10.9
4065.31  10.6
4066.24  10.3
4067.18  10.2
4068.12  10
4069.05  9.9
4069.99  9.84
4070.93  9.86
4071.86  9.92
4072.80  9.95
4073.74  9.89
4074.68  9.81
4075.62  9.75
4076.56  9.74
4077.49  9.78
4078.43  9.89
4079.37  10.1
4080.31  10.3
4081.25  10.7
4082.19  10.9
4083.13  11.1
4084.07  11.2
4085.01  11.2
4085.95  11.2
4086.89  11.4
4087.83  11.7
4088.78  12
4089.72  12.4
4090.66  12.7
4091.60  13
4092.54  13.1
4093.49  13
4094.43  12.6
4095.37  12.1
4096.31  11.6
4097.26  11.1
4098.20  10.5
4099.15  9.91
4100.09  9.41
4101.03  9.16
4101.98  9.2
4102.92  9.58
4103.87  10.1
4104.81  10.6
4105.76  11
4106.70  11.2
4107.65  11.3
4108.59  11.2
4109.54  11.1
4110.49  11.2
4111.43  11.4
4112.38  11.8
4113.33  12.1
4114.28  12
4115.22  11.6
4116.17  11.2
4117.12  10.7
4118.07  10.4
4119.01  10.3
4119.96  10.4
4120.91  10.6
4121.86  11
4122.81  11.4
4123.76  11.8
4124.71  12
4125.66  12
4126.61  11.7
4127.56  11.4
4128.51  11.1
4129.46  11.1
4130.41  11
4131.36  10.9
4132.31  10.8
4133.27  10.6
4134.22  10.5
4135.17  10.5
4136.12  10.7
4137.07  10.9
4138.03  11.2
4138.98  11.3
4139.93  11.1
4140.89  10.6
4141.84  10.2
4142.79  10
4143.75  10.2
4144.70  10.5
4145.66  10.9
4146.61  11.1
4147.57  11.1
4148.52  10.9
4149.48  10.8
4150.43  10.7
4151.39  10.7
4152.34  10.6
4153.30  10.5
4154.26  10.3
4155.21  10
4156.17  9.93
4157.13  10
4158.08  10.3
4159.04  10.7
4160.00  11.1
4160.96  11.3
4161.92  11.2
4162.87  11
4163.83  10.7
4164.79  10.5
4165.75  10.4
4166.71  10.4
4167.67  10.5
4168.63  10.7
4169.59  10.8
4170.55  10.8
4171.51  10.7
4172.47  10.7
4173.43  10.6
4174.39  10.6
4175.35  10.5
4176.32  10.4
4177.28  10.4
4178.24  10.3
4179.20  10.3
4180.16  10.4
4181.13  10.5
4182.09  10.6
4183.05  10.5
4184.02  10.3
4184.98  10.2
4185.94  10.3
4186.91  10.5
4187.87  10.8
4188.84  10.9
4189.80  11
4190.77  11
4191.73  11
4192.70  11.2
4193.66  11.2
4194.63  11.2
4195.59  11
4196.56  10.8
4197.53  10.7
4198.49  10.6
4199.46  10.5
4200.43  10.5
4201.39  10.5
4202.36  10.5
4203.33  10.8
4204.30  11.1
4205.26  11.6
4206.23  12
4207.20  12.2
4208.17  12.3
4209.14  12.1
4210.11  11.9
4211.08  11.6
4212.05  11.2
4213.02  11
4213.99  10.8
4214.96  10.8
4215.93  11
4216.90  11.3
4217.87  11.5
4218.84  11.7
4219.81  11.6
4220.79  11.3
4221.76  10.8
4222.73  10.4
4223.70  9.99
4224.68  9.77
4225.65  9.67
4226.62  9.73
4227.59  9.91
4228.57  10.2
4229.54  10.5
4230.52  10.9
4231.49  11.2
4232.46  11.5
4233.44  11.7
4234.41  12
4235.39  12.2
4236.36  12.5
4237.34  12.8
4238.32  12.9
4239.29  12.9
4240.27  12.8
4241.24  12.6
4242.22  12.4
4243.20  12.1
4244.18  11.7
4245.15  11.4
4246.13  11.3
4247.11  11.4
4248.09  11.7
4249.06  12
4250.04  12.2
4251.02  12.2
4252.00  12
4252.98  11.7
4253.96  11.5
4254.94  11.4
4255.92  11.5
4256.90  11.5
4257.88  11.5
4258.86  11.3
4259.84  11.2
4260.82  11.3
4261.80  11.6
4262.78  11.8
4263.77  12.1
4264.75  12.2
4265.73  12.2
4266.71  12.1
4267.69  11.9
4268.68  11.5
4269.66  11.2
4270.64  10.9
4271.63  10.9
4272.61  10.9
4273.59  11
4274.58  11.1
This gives 0.063 mag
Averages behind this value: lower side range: 10.9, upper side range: 11.9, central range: 10.7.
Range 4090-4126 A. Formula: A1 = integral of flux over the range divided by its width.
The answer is 11.2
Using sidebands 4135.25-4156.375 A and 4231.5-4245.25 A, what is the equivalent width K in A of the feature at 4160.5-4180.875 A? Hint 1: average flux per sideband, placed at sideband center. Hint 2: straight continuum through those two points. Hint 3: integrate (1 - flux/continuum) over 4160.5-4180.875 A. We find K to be 0.8 A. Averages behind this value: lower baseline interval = 10.7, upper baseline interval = 12.2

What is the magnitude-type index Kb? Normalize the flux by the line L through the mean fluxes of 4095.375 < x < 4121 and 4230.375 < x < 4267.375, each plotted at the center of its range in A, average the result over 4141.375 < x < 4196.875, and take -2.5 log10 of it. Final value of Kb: 0.06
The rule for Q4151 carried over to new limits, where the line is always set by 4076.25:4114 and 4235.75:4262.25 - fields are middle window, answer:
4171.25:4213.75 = 0.070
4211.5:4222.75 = 0.056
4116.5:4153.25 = 0.041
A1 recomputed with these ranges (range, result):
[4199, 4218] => 11.3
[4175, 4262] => 11.2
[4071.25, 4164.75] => 10.9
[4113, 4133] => 11.2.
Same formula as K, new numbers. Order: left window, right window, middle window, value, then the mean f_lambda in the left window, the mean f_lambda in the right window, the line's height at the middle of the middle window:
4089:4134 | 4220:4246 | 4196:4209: 0.3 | 11.2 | 11.4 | 11.3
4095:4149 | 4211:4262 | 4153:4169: 0.7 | 10.9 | 11.4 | 11.1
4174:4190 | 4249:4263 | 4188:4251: -1.4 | 10.5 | 11.6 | 11.1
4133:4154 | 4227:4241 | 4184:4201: 0.7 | 10.7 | 11.7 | 11.3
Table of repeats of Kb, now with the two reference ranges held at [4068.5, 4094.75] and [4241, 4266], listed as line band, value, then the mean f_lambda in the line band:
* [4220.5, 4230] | 0.140 mag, 10.2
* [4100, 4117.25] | 0.021 mag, 10.9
